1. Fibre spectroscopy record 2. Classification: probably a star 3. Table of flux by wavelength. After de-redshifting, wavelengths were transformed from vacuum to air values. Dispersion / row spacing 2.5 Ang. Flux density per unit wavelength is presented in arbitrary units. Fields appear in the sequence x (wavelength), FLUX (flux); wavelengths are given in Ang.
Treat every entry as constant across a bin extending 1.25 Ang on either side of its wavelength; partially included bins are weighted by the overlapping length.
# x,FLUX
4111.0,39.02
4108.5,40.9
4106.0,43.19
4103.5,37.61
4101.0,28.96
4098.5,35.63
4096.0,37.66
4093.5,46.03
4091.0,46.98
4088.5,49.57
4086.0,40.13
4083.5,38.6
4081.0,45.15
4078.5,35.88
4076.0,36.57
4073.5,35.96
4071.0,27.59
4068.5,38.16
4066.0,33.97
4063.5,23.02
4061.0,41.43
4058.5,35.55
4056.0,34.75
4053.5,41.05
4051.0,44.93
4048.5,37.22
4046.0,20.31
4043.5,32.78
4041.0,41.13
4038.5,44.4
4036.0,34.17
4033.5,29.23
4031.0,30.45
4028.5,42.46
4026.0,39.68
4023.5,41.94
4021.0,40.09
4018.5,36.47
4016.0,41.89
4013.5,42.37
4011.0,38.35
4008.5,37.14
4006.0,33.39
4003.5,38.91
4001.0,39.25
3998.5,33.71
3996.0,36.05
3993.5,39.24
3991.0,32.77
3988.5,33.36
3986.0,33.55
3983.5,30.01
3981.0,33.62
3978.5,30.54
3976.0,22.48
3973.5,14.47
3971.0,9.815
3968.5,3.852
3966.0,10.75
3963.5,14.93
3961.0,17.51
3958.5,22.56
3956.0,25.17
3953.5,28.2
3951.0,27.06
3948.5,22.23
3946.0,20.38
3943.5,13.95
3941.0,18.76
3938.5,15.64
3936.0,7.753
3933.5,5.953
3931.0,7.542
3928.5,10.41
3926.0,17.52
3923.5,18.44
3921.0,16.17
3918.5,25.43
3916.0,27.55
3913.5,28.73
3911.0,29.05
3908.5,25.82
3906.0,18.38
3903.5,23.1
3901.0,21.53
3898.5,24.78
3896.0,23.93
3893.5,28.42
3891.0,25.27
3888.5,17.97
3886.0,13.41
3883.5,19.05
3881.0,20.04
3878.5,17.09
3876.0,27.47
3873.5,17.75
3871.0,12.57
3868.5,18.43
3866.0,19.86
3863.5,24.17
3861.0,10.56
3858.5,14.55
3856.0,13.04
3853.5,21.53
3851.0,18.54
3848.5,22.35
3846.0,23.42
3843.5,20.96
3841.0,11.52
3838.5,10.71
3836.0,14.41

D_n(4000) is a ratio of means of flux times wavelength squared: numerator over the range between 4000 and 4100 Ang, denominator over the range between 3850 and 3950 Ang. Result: 2.13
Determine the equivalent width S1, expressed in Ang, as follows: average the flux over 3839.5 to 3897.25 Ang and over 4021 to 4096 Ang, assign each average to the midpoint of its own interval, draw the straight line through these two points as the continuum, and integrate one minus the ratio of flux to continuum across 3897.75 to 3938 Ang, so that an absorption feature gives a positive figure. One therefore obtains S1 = 7.6 Ang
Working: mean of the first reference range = 19.2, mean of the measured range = 19.1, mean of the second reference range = 37.6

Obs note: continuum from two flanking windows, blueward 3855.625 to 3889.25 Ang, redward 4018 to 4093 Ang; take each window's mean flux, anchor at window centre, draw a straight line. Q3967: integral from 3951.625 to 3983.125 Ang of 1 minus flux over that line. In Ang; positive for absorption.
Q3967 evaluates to 9.0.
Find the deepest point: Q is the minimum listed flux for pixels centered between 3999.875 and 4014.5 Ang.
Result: 33.39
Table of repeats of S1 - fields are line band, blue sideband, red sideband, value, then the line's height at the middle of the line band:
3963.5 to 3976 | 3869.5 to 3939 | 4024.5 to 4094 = 7.2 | 27.1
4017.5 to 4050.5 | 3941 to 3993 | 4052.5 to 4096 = -4.3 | 32.3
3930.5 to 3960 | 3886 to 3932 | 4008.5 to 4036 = 9.8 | 26.8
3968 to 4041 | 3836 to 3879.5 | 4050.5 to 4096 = -3.4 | 31.9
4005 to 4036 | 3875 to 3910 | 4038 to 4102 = -4.4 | 33.1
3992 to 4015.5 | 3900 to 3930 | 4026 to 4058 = -4.3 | 31.8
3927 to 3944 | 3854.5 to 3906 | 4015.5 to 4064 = 9.5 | 25.6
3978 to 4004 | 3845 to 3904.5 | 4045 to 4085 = -4.4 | 29.6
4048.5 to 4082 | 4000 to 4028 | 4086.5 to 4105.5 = 3.0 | 40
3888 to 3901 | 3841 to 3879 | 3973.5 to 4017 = -0.9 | 22.7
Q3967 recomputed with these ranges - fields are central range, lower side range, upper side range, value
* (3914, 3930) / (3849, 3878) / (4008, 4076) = 3.0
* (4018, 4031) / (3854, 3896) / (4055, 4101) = -2.6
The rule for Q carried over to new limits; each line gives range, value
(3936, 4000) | 3.852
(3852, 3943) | 5.953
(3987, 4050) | 20.31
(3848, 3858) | 13.04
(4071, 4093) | 27.59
